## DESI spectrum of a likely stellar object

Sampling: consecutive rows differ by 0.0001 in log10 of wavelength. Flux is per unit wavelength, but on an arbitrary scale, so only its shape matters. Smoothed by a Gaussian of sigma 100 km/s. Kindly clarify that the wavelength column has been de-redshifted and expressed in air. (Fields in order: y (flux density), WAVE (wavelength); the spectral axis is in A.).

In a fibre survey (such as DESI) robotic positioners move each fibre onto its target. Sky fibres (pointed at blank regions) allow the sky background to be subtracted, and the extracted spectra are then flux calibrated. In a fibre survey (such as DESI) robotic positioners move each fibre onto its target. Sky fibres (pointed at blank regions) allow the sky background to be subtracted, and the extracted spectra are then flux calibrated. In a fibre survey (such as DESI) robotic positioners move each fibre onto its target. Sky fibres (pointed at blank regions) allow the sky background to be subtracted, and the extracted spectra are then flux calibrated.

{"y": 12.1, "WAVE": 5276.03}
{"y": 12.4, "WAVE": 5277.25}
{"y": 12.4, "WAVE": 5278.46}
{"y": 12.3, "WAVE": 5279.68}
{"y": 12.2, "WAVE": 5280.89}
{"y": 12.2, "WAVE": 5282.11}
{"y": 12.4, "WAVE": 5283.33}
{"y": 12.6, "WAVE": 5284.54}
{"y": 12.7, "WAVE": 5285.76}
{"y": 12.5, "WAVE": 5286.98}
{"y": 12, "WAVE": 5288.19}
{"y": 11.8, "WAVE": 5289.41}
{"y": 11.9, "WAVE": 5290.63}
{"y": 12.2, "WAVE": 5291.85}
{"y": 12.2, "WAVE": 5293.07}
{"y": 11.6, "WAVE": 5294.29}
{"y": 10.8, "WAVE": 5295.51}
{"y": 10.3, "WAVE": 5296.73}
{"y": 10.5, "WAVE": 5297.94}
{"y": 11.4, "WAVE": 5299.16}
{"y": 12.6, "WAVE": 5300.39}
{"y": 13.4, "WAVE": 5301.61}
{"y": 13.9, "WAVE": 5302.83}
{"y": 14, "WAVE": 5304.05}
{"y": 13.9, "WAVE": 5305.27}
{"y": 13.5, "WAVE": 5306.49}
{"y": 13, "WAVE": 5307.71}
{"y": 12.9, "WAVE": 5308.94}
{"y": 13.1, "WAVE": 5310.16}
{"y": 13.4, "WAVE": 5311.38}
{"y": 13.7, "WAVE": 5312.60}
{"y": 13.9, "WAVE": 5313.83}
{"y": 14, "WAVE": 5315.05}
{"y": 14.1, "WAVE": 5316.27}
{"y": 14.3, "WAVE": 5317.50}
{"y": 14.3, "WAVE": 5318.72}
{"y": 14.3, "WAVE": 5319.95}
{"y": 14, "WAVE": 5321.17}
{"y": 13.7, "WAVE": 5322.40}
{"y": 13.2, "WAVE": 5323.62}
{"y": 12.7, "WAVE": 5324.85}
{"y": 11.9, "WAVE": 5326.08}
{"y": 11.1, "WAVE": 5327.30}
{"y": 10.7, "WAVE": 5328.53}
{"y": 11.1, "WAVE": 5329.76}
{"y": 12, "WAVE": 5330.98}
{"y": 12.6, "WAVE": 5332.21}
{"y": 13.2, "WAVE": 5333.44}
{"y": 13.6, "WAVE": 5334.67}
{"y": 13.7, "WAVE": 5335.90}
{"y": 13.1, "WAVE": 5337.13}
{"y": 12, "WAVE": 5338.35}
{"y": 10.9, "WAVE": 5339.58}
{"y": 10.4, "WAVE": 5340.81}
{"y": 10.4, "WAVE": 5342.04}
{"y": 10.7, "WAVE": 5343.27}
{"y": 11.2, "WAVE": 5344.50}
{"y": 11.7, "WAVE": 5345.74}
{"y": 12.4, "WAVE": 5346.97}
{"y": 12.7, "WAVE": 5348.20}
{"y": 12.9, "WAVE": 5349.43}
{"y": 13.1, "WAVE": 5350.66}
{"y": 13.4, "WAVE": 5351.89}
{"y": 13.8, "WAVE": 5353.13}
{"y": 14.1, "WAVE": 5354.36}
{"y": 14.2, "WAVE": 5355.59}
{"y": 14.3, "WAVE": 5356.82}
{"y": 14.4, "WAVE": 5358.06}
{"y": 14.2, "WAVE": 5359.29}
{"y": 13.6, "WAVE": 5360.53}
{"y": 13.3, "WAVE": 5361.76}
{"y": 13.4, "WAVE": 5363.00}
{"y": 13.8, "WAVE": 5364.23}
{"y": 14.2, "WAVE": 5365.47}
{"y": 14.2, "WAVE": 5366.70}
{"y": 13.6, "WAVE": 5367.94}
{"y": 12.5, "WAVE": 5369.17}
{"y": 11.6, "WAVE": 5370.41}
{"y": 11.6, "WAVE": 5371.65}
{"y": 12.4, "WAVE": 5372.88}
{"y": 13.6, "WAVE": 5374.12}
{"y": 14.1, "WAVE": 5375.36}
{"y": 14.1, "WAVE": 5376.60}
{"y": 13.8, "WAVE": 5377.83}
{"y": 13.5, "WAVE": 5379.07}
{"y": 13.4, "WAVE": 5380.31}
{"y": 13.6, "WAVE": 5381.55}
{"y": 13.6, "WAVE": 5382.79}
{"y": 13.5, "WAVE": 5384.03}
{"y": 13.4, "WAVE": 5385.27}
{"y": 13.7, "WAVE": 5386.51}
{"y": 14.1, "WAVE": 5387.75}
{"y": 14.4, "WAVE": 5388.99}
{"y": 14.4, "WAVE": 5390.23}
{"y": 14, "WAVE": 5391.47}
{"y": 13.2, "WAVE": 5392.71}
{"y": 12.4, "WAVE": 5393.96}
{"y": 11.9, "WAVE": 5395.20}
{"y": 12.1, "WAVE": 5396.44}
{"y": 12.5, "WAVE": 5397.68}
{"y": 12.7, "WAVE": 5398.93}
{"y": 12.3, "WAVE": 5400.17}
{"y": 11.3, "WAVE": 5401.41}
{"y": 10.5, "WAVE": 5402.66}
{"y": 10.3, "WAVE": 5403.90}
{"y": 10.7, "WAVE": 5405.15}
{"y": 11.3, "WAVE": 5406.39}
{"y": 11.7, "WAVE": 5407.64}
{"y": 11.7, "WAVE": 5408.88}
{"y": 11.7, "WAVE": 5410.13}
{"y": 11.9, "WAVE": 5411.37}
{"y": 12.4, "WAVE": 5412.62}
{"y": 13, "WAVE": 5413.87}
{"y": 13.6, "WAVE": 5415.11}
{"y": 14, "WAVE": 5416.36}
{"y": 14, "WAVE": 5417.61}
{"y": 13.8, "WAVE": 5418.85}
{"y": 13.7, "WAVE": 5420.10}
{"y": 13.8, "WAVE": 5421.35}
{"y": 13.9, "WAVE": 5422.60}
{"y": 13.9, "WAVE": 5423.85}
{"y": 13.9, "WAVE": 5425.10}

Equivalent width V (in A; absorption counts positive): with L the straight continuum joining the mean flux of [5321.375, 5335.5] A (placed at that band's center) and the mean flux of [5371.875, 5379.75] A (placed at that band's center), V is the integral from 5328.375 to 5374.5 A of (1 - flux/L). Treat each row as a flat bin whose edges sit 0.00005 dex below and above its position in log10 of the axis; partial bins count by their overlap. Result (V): 0.6 A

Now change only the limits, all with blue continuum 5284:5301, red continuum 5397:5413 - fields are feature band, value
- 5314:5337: -2.58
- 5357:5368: -2.09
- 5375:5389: -2.52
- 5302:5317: -2.38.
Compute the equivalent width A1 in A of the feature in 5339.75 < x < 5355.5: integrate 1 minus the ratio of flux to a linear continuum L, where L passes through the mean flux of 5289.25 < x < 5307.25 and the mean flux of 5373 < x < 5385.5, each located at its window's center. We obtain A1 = 1.0 A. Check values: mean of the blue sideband 12.3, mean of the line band 12.3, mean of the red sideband 13.6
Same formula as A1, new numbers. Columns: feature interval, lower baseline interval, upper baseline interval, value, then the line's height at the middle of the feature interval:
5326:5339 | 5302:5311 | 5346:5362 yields 1.18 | 13.5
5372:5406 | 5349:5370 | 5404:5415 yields -0.87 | 12.6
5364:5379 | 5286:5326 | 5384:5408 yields -0.81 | 12.6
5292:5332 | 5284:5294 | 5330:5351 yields -2.04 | 12.2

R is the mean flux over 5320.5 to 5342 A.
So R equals 12.3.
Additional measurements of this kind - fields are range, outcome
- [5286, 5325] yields 12.9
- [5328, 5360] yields 12.6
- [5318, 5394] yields 13.1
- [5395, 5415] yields 11.8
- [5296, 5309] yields 12.6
